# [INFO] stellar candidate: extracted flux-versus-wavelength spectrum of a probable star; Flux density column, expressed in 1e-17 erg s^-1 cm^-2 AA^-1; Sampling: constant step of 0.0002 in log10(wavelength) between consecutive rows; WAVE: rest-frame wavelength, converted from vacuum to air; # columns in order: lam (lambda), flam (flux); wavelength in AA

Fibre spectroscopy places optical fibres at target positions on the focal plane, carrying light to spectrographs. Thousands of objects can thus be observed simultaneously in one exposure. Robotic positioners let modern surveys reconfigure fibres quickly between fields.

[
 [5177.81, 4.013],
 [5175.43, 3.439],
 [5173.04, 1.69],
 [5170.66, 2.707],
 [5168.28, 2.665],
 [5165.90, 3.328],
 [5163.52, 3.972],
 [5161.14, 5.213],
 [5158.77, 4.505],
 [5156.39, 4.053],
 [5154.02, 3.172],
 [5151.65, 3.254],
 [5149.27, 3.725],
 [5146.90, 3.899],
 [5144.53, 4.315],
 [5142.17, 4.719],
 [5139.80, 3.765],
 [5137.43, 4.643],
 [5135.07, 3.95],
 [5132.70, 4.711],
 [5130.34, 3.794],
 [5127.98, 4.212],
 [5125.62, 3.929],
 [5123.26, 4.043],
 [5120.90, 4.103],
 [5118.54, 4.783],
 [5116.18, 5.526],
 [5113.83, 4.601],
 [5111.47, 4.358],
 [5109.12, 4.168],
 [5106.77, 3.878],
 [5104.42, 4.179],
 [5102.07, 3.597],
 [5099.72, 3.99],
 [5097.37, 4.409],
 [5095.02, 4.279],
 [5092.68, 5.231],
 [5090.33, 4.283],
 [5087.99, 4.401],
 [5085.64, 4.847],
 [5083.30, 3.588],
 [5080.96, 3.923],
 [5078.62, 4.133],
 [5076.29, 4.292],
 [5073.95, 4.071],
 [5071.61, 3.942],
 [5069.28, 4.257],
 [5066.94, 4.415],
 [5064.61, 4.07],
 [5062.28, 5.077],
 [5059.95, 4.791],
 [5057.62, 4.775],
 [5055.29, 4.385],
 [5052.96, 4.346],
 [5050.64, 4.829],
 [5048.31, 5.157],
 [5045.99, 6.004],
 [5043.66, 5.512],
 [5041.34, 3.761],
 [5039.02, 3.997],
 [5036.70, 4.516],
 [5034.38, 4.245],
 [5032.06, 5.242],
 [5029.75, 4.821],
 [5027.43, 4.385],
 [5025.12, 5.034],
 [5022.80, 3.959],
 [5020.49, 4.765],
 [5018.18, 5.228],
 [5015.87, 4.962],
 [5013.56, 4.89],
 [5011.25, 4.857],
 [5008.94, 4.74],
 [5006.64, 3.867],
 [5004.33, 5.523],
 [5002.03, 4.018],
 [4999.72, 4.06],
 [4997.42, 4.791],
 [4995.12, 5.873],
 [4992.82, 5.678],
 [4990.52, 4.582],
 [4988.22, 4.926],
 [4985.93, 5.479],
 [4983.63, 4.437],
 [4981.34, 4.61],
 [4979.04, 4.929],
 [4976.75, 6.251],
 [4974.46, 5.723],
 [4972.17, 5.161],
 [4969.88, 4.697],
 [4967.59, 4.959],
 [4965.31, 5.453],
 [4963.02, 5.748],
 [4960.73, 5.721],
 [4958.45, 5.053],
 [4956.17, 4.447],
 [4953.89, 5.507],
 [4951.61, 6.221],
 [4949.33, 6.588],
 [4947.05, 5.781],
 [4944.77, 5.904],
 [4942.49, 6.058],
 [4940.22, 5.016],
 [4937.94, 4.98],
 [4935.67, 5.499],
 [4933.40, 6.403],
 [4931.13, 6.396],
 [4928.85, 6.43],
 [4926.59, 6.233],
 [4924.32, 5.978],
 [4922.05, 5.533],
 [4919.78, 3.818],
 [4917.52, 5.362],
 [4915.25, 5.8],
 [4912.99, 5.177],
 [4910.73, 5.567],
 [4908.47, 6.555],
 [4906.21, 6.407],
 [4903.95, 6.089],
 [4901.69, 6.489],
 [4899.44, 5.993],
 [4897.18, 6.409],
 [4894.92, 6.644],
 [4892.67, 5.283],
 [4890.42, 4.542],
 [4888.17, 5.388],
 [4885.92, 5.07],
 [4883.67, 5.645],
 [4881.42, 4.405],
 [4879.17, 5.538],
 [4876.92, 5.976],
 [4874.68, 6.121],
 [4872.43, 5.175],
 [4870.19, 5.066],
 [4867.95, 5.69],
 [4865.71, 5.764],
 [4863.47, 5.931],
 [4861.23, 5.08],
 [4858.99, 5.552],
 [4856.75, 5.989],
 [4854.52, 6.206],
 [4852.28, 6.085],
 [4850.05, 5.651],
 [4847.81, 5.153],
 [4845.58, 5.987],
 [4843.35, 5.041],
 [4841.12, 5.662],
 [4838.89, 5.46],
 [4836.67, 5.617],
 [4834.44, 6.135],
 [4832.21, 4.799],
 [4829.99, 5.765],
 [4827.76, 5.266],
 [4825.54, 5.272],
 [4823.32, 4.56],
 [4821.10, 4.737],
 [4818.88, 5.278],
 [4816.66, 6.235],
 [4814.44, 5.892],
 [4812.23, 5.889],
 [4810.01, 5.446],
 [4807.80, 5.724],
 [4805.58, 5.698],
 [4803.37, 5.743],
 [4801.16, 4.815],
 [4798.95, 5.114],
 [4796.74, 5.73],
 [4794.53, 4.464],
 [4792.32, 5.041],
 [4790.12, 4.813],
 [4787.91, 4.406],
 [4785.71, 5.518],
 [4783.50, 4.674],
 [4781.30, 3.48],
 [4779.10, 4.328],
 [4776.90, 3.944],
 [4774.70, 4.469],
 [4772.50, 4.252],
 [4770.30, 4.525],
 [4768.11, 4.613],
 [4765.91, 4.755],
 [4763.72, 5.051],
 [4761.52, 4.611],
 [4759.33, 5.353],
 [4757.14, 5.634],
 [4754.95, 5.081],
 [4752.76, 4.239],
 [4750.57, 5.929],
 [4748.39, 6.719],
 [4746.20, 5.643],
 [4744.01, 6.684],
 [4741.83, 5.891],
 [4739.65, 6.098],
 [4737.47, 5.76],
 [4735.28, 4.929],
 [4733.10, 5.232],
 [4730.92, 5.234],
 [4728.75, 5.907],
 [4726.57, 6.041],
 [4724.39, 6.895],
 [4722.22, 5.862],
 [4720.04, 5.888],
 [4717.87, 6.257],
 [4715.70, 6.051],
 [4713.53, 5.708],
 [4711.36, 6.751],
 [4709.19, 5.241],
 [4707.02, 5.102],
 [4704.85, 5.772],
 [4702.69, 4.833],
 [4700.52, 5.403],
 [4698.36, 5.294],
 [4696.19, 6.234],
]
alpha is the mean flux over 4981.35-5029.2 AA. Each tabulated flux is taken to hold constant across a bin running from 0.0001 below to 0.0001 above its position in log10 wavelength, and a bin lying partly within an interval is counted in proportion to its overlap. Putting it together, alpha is 4.8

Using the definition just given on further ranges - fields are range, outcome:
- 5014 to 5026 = 4.79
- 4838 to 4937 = 5.69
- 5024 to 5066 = 4.72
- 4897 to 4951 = 5.85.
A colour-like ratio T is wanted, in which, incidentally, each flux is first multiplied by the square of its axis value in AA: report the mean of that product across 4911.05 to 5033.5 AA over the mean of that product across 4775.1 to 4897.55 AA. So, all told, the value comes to 1.03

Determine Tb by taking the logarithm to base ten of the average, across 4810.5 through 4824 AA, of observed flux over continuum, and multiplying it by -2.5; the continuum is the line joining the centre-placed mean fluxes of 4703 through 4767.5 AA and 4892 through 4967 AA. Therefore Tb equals 0.05 mag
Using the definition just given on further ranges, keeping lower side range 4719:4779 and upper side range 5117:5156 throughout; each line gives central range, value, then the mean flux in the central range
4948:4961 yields -0.19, 5.59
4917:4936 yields -0.21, 5.76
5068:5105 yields 0.01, 4.21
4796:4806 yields -0.04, 5.39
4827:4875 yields -0.12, 5.59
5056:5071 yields -0.05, 4.54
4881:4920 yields -0.17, 5.66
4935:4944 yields -0.15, 5.4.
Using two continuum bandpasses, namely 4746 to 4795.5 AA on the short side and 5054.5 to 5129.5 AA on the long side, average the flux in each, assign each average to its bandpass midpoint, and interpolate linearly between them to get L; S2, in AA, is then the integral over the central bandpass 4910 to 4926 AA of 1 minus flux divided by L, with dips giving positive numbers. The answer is -2.6 AA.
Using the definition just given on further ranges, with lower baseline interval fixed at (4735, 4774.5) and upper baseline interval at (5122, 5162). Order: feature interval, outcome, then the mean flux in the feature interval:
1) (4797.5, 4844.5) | -3.11 AA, 5.44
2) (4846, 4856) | -1.58 AA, 5.8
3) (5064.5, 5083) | 0.86 AA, 4.12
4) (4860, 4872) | -1.27 AA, 5.49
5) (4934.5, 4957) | -4.32 AA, 5.62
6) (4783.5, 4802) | 0.78 AA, 4.97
